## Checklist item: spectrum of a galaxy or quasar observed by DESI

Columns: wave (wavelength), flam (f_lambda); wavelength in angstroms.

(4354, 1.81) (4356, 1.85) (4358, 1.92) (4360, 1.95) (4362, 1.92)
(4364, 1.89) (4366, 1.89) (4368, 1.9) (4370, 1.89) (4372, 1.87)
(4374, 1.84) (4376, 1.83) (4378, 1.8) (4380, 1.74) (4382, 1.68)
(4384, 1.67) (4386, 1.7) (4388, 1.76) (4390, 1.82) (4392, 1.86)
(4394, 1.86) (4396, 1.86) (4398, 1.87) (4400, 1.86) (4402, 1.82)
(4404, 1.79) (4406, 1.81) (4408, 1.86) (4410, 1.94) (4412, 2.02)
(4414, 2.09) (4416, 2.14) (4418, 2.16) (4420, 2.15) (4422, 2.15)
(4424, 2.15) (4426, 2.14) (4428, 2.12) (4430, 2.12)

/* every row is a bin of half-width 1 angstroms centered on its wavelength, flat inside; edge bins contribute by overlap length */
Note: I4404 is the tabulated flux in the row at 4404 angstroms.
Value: 1.79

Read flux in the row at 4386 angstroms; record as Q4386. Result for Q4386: 1.7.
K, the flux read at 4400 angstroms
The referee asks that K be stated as 1.86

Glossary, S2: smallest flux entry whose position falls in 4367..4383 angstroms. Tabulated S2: 1.68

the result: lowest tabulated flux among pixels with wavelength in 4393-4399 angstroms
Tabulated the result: 1.86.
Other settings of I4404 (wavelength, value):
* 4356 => 1.85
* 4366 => 1.89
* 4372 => 1.87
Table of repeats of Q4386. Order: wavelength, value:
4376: 1.83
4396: 1.86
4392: 1.86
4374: 1.84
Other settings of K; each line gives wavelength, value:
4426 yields 2.14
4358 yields 1.92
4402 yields 1.82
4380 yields 1.74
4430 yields 2.12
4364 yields 1.89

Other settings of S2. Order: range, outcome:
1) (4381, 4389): 1.67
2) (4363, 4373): 1.87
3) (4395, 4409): 1.79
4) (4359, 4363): 1.92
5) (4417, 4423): 2.15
